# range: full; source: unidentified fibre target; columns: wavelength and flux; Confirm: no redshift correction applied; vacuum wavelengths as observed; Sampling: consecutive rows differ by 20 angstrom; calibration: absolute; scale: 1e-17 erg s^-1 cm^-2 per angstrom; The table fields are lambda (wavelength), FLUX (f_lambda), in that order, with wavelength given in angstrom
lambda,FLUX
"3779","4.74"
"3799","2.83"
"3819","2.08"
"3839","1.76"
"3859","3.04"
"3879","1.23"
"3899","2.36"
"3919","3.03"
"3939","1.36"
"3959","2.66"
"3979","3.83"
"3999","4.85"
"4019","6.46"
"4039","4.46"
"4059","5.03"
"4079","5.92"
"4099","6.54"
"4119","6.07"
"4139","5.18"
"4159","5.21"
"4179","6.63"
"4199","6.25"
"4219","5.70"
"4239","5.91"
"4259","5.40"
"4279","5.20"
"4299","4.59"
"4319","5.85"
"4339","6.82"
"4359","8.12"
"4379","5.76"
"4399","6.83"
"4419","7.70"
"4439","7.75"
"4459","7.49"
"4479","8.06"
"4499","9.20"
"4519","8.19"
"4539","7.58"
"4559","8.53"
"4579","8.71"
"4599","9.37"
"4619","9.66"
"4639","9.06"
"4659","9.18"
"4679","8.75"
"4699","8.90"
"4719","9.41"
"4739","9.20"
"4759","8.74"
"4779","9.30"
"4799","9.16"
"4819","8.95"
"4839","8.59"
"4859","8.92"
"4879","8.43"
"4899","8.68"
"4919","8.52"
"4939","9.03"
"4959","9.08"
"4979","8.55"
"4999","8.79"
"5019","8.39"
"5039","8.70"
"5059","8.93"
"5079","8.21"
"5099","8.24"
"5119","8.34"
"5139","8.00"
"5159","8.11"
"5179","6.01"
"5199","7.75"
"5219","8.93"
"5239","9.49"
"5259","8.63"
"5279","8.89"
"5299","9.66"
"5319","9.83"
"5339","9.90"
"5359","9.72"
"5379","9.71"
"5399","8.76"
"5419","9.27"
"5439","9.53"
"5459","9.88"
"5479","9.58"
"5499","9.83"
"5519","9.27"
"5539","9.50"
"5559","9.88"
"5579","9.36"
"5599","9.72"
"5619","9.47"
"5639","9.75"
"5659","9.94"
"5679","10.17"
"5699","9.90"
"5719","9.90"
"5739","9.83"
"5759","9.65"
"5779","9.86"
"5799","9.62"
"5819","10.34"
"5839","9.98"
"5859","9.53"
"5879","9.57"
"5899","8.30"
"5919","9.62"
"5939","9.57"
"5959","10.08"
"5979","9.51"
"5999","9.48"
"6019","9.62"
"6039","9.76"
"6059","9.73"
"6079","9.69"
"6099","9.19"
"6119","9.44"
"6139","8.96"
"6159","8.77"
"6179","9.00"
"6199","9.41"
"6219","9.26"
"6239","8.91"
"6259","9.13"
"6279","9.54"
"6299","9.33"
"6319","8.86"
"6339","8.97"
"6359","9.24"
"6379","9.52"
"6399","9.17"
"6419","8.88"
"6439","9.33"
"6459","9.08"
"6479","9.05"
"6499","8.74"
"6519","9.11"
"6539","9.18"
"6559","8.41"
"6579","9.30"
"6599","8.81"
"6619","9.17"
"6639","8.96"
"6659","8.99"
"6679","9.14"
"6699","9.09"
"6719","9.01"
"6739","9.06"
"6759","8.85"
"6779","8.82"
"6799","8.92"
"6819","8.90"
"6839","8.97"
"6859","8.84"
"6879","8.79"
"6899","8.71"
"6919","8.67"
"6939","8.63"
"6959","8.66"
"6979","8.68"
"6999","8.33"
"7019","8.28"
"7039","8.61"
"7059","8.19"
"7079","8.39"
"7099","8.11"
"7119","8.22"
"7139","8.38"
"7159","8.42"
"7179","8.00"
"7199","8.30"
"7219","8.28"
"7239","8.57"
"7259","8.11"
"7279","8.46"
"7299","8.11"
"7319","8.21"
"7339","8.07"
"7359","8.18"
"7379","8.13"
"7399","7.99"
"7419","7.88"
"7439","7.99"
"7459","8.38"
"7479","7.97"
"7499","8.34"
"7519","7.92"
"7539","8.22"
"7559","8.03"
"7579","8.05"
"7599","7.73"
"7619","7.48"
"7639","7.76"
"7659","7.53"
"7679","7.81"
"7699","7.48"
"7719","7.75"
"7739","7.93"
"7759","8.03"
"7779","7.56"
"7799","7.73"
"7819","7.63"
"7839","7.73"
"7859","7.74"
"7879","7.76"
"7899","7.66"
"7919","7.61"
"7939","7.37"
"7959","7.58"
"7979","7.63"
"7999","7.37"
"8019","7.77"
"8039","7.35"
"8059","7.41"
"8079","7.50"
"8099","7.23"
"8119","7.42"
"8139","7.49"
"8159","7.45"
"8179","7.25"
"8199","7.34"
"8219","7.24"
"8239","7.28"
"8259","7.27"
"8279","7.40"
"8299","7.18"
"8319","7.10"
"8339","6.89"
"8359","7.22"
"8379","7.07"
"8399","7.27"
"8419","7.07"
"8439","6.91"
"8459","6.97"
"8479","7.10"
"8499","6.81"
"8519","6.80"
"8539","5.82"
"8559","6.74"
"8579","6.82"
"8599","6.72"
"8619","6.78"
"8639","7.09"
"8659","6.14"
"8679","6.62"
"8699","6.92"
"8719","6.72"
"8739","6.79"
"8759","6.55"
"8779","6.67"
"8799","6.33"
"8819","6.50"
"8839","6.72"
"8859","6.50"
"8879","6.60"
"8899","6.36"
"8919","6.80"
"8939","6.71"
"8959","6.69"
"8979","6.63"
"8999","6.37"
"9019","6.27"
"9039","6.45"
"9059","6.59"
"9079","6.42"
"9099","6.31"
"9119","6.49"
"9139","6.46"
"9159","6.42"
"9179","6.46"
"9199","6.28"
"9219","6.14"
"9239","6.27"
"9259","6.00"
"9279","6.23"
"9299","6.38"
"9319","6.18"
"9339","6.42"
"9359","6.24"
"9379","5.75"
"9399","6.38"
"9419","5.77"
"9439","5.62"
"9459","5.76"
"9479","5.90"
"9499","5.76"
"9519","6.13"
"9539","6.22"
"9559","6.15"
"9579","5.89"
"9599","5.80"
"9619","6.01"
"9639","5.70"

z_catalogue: 0.000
